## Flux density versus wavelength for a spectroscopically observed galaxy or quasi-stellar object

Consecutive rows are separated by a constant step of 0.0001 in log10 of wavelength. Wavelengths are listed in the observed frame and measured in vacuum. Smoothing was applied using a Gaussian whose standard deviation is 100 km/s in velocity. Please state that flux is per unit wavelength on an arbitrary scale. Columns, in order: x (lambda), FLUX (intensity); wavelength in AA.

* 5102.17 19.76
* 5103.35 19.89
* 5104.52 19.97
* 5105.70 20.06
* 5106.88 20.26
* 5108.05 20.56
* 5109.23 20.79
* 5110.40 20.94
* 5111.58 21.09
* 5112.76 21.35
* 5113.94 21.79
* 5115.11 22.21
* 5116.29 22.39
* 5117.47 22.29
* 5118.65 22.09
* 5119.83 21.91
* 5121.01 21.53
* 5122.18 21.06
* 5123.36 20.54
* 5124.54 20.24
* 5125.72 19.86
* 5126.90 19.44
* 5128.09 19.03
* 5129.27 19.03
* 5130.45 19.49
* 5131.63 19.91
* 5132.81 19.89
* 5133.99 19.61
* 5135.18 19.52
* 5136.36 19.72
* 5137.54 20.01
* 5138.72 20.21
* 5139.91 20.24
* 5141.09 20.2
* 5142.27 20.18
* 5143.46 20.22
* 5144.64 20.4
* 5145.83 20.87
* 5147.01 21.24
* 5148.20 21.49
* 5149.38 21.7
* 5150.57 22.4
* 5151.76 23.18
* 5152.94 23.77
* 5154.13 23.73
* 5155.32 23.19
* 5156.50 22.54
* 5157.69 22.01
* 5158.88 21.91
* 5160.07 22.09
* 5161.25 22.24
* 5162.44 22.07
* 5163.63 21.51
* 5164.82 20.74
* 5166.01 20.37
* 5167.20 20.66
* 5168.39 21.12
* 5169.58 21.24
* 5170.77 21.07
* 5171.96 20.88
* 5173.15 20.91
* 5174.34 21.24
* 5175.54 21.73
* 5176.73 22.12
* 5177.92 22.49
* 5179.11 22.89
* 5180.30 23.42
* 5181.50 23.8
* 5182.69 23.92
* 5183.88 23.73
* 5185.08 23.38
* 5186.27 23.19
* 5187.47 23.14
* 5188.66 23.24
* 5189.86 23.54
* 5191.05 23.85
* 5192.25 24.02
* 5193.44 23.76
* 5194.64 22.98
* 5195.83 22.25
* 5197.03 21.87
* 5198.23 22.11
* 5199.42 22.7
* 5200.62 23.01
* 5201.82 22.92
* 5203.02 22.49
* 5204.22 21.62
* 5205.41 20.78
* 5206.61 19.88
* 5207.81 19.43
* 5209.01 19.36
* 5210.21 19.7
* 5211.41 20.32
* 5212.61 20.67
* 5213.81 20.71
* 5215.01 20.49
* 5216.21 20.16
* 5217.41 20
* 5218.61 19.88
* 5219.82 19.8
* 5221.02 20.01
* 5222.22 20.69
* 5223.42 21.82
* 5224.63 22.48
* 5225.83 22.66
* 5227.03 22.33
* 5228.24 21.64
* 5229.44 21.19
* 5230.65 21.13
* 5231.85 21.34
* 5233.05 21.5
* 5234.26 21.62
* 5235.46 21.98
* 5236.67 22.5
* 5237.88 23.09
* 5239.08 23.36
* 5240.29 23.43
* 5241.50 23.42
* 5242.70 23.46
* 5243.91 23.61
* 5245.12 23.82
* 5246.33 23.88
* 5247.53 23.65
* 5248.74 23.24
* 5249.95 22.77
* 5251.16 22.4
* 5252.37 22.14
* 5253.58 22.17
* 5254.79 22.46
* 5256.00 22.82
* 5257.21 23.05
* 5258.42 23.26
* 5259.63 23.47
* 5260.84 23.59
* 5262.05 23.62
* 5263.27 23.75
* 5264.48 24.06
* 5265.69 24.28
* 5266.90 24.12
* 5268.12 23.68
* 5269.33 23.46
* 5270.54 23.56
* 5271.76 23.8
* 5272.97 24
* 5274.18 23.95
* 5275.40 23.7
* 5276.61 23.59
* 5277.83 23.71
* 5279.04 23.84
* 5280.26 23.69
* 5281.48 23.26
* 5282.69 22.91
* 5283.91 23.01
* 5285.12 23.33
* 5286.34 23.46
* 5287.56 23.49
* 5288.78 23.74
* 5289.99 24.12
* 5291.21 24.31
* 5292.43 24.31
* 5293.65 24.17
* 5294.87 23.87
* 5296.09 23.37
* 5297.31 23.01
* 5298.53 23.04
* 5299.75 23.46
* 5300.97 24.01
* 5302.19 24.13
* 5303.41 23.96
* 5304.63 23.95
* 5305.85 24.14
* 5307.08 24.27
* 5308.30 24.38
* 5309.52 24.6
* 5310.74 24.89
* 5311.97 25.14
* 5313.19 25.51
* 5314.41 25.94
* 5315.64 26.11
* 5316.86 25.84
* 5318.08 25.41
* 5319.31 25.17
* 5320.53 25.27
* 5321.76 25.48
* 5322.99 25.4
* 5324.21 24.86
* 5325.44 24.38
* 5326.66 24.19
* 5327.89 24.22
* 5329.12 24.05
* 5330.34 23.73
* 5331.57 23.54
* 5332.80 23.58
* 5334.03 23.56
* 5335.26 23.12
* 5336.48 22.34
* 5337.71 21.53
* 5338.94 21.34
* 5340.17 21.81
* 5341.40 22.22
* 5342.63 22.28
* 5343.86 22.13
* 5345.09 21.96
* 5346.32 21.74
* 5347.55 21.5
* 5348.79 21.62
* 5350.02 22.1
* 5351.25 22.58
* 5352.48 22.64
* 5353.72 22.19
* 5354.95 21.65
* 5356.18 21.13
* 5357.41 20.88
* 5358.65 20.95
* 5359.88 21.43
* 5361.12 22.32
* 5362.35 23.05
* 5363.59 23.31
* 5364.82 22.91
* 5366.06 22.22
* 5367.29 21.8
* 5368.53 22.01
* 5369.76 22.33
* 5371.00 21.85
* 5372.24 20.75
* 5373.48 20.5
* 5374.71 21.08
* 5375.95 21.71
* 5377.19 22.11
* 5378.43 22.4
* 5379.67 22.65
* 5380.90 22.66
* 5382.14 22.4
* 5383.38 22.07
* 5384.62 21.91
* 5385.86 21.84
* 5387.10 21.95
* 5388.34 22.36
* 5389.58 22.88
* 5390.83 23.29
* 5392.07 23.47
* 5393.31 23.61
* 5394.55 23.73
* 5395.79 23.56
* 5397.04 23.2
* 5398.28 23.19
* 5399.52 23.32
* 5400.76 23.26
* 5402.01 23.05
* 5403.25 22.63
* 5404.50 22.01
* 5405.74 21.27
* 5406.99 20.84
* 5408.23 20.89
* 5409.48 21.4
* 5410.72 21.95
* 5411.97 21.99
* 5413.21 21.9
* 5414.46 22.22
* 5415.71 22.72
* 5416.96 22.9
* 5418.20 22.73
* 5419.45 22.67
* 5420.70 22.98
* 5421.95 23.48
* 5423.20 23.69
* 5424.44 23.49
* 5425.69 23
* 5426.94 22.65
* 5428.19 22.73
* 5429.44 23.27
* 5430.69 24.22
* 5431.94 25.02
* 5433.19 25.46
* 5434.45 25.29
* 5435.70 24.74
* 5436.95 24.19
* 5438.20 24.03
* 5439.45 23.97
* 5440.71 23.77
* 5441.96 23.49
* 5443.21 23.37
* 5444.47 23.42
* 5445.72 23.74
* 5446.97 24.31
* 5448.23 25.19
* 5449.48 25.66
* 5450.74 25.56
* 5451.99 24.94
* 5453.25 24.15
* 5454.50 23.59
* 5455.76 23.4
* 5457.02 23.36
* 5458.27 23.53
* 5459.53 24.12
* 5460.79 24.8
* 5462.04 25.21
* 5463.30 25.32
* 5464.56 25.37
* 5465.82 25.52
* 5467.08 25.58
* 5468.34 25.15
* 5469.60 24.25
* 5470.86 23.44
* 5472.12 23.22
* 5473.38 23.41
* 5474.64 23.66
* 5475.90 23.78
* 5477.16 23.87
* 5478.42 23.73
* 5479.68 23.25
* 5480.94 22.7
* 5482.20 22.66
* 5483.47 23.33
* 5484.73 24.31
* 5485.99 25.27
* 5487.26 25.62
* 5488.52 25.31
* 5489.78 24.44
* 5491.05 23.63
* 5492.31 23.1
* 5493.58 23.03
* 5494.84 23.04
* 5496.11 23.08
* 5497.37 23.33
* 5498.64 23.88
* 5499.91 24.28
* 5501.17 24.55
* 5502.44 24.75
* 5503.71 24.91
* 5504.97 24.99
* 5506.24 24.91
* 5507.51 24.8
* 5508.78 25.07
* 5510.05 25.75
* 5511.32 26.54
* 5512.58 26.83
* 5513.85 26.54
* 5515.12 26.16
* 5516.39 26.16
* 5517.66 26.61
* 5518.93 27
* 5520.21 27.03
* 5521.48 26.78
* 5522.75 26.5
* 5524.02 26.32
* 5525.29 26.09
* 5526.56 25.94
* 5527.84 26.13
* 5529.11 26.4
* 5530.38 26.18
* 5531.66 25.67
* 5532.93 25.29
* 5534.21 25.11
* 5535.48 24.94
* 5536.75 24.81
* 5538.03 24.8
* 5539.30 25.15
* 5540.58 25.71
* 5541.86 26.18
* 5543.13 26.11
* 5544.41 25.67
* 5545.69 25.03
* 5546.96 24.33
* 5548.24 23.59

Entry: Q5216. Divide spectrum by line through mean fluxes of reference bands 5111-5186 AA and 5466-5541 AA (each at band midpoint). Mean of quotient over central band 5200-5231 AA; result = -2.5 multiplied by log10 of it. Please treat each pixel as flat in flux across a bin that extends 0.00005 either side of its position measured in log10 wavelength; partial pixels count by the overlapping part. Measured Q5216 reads 0.06 mag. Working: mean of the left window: 21.4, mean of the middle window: 21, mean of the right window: 24.9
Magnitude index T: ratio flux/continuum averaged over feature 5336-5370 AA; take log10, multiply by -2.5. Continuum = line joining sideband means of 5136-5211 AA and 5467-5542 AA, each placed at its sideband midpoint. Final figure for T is 0.07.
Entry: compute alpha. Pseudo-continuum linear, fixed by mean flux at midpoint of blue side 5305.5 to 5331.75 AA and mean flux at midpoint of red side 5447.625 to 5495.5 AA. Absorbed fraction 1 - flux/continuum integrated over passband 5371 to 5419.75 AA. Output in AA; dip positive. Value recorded 4.38 AA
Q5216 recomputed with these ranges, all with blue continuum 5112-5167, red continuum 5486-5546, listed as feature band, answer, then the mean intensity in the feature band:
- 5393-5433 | 0.06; 22.8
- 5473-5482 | 0.06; 23.5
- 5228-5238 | 0.02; 21.7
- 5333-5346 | 0.05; 22.3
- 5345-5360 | 0.09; 21.7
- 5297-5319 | -0.07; 24.6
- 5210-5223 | 0.09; 20.3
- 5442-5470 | 0.01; 24.5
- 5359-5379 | 0.08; 22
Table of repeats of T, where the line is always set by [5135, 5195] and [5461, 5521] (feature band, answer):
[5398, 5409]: 0.08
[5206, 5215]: 0.12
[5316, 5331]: -0.07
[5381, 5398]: 0.05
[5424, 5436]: 0.01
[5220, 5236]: 0.05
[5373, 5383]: 0.08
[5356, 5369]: 0.07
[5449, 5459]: 0.00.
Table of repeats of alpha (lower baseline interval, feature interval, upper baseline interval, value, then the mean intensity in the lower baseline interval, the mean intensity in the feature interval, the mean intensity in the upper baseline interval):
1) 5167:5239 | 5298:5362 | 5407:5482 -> -1.7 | 21.8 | 23.4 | 23.7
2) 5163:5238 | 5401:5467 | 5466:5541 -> 1.6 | 21.8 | 23.6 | 24.9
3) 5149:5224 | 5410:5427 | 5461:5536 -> 1.0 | 21.9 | 22.7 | 24.9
